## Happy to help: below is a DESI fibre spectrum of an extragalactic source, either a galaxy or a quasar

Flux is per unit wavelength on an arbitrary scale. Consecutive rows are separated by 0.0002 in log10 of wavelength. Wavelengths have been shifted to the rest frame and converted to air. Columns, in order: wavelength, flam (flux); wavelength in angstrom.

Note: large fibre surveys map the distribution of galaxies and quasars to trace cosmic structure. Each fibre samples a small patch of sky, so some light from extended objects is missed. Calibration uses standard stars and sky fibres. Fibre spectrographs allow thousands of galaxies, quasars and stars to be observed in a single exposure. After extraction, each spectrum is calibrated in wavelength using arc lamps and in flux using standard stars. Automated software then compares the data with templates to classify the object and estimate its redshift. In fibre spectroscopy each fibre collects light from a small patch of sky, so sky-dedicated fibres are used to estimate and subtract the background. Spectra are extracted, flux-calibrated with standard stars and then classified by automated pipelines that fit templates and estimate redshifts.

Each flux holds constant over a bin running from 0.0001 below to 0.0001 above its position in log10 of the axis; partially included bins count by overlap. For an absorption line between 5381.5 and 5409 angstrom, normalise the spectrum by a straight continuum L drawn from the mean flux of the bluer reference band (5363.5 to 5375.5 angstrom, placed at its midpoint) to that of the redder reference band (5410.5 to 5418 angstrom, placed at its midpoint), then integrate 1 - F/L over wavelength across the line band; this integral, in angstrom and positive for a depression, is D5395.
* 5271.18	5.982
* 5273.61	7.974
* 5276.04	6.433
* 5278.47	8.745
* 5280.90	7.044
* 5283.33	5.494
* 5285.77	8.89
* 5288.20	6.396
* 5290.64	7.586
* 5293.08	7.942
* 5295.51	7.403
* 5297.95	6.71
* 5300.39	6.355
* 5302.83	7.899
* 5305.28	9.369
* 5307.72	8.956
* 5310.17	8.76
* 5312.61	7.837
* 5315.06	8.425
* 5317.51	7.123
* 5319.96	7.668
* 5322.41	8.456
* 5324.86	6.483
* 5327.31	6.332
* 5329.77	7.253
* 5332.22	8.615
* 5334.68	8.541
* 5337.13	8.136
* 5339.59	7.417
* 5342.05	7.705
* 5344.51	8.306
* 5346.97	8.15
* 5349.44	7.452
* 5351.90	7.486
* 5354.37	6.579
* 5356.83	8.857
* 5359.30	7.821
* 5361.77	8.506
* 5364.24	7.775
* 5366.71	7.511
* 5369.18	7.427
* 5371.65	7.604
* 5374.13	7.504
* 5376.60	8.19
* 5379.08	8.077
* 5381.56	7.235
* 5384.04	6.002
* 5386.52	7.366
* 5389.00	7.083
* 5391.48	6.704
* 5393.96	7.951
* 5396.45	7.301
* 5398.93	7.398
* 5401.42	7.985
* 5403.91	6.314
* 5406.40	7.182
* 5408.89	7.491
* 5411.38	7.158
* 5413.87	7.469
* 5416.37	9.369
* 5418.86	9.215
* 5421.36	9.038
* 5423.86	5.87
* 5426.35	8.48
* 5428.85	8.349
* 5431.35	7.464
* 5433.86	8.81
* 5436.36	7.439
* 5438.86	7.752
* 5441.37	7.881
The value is 2.5 angstrom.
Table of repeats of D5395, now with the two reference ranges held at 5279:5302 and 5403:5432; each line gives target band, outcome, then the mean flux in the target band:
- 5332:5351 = -1.49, 8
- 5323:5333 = 0.22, 7.19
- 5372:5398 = 0.99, 7.35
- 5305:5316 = -2.06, 8.62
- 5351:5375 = -0.59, 7.71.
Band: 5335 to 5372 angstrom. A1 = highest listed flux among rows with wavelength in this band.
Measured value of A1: 8.857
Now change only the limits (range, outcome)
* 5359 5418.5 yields 9.369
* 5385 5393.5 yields 7.366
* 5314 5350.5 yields 8.615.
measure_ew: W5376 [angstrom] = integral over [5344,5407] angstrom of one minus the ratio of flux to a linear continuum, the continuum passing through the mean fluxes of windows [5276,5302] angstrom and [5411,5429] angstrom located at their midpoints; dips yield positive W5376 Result 2.5 angstrom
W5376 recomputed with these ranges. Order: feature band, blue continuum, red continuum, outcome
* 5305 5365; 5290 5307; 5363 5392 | -2.9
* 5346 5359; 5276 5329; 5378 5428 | -0.2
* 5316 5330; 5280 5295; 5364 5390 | 0.1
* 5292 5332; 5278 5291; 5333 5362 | -0.9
